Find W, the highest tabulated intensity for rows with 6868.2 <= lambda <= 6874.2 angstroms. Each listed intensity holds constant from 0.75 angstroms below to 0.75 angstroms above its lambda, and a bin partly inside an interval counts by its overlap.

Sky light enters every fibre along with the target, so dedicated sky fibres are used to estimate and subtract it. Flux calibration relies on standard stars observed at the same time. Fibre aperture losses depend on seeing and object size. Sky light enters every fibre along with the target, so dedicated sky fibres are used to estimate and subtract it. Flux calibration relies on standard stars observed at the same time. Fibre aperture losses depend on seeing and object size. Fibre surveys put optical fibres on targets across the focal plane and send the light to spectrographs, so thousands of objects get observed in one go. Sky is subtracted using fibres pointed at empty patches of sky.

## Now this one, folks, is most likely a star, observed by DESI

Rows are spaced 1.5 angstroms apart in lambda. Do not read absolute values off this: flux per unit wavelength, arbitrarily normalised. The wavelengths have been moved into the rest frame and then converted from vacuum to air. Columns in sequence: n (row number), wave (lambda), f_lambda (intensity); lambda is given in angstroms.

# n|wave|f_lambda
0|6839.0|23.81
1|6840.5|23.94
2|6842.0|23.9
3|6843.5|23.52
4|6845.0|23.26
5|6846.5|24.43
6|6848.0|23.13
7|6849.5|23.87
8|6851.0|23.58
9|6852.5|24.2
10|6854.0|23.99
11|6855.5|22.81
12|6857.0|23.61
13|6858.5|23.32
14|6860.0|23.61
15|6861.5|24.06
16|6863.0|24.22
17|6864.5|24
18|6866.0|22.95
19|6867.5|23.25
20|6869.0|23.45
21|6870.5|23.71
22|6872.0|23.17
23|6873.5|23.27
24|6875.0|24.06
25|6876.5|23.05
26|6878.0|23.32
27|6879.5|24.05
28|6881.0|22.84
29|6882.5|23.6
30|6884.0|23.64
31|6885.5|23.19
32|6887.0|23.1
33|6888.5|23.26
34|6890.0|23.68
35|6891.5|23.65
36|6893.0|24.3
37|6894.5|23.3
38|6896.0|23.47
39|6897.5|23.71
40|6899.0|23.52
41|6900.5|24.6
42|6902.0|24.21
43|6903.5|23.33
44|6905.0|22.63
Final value 23.71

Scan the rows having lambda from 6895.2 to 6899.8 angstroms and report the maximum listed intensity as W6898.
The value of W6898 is 23.71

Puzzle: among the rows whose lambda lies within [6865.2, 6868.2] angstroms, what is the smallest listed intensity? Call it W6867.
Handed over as 22.95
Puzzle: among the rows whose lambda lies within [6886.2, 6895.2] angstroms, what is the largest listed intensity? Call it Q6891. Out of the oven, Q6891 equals 24.3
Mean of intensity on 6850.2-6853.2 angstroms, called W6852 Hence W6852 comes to 23.9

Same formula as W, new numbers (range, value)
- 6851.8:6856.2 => 24.2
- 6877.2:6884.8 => 24.05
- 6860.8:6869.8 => 24.22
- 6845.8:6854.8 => 24.43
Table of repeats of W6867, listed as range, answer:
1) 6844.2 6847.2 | 23.26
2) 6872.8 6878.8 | 23.05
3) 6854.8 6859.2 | 22.81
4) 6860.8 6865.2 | 24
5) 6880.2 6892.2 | 22.84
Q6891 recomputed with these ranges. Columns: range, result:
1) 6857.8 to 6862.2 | 24.06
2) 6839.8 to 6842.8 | 23.94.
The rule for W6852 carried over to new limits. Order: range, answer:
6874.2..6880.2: 23.6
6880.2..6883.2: 23.2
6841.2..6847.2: 23.8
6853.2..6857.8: 23.5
